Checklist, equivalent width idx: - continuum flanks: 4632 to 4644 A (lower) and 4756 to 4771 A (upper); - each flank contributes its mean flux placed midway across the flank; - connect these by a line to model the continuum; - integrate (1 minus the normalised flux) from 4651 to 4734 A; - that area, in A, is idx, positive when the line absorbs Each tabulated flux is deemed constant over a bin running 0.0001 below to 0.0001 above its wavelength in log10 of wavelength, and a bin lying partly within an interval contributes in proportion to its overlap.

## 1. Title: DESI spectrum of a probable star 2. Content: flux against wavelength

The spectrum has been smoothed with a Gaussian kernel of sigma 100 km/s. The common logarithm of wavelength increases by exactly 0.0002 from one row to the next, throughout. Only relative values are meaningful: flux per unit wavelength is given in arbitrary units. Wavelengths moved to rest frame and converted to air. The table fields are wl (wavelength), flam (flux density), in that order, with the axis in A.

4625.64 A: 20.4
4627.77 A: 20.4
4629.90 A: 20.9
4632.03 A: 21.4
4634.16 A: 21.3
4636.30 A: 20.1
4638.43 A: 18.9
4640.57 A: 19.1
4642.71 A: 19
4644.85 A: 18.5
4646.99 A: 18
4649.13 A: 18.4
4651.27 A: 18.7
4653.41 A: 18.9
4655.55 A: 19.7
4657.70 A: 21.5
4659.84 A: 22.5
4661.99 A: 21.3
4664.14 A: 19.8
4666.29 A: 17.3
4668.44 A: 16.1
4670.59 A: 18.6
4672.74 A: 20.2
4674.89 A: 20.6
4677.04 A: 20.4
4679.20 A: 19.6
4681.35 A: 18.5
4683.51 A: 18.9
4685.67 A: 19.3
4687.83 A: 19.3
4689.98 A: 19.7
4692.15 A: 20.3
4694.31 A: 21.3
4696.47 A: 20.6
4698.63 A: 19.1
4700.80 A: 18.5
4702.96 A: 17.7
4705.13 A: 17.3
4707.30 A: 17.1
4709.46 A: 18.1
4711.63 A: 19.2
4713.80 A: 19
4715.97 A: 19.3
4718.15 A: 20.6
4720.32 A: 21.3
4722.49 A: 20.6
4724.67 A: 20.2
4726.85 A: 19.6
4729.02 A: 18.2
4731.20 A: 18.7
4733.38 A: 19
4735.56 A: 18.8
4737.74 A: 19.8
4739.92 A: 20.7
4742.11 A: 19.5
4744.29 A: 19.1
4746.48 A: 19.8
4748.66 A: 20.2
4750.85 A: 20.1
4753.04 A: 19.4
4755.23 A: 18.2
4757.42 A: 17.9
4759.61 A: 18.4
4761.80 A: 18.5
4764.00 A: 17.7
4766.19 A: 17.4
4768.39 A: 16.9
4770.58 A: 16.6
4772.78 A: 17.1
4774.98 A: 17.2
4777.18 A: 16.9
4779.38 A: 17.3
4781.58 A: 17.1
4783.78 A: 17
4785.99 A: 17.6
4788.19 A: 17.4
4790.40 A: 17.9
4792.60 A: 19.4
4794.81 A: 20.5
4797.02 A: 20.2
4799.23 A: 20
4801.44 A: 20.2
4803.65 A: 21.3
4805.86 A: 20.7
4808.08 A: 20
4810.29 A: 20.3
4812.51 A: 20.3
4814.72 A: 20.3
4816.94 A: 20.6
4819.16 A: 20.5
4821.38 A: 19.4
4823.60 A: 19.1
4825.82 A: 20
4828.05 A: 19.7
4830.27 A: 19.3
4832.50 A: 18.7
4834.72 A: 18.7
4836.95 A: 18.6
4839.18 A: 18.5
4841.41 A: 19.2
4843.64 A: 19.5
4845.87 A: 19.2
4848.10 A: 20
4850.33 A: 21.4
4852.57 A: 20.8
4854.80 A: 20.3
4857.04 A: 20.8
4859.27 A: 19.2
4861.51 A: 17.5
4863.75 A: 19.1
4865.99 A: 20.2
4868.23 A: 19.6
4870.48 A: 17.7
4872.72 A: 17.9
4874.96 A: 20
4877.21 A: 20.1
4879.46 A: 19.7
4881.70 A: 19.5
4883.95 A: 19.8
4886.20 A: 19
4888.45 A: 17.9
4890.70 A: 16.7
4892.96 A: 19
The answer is -2.30 A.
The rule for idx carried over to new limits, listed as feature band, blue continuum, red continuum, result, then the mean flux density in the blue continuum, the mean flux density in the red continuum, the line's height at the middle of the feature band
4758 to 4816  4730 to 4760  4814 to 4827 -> 3.1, 19.3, 20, 19.7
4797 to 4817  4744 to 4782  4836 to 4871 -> -1.7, 18.1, 19.5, 18.8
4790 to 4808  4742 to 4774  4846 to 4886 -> -1.2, 18.4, 19.6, 18.9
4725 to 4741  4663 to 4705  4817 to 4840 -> 0.0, 19.2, 19.3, 19.2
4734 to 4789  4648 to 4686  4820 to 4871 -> 3.3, 19.5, 19.4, 19.4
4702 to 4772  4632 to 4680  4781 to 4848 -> 2.0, 19.5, 19.4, 19.5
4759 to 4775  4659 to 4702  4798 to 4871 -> 1.8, 19.6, 19.7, 19.7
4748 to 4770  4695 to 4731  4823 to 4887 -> 1.0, 19.2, 19.4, 19.2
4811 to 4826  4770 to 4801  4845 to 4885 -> -1.1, 18.1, 19.6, 18.7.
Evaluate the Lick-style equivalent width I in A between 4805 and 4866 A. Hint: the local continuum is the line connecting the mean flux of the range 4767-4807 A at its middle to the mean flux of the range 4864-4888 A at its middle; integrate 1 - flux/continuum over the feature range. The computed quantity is -2.6 A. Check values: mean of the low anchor 18.4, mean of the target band 19.7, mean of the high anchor 19.3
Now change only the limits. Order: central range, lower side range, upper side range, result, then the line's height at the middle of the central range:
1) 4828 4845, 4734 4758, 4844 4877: 0.5 A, 19.5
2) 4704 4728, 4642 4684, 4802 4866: 0.2 A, 19.5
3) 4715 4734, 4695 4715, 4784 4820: -0.9 A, 18.8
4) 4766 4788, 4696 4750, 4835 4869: 2.6 A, 19.4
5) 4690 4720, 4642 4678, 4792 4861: 0.5 A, 19.5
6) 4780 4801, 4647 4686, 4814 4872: 1.0 A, 19.5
